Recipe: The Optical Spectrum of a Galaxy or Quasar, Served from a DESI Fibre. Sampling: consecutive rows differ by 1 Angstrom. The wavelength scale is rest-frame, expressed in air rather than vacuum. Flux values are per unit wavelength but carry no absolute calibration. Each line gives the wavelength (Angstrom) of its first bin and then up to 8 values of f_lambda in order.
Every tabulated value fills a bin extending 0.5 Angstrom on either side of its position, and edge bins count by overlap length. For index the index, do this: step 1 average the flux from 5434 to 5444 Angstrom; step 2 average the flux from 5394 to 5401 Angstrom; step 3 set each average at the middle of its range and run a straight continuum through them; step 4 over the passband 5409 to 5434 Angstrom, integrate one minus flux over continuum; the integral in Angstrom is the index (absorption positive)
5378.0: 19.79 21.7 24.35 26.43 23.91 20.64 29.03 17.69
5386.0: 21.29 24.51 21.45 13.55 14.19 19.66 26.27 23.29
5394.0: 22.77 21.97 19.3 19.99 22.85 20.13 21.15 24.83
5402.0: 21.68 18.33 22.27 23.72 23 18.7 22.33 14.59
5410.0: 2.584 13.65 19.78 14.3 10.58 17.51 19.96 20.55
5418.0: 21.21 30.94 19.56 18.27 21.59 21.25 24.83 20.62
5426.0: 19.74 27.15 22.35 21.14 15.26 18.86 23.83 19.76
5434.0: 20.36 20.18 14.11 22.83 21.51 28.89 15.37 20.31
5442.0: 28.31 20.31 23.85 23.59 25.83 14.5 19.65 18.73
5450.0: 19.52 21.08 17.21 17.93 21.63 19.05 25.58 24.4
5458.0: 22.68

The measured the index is 2.4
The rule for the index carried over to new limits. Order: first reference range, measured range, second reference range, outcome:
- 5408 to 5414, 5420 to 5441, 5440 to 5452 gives -3.9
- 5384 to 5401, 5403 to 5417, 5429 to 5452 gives 2.4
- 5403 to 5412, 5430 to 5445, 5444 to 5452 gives -1.1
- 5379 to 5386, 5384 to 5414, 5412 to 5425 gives 3.1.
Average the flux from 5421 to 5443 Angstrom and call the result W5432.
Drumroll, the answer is 21.3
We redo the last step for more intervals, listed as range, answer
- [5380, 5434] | 20.5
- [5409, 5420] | 17.1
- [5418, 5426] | 22.2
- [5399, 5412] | 19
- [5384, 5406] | 21.2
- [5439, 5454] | 20.8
